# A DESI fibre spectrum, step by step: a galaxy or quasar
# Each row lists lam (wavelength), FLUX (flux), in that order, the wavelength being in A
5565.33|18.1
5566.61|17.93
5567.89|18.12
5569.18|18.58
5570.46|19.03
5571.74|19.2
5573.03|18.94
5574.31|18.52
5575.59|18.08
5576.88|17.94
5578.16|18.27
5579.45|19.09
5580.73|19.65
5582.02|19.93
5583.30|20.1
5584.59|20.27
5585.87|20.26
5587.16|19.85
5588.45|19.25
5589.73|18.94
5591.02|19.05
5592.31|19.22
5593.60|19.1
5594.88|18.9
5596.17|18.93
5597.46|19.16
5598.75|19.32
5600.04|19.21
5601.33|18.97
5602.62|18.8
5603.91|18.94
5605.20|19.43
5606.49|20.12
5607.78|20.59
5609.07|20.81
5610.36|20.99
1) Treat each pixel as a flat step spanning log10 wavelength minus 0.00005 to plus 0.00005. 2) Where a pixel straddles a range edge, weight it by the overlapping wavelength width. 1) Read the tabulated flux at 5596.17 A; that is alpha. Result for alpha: 18.93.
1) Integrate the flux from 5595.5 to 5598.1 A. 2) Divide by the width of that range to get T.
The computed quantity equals 19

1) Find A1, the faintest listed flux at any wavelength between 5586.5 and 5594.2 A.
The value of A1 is 18.94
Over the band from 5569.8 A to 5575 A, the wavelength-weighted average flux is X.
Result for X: 18.9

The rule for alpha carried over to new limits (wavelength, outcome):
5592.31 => 19.22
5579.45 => 19.09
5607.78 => 20.59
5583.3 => 20.1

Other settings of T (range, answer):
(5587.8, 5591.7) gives 19.1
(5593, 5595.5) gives 19.1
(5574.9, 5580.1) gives 18.4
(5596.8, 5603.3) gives 19.1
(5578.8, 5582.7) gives 19.6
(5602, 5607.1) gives 19.3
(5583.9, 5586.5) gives 20.3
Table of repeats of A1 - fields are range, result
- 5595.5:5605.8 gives 18.8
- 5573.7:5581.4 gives 17.94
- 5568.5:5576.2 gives 18.08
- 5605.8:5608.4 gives 20.12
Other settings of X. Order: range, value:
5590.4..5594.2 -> 19.1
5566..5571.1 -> 18.4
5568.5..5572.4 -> 18.9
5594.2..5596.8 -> 19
